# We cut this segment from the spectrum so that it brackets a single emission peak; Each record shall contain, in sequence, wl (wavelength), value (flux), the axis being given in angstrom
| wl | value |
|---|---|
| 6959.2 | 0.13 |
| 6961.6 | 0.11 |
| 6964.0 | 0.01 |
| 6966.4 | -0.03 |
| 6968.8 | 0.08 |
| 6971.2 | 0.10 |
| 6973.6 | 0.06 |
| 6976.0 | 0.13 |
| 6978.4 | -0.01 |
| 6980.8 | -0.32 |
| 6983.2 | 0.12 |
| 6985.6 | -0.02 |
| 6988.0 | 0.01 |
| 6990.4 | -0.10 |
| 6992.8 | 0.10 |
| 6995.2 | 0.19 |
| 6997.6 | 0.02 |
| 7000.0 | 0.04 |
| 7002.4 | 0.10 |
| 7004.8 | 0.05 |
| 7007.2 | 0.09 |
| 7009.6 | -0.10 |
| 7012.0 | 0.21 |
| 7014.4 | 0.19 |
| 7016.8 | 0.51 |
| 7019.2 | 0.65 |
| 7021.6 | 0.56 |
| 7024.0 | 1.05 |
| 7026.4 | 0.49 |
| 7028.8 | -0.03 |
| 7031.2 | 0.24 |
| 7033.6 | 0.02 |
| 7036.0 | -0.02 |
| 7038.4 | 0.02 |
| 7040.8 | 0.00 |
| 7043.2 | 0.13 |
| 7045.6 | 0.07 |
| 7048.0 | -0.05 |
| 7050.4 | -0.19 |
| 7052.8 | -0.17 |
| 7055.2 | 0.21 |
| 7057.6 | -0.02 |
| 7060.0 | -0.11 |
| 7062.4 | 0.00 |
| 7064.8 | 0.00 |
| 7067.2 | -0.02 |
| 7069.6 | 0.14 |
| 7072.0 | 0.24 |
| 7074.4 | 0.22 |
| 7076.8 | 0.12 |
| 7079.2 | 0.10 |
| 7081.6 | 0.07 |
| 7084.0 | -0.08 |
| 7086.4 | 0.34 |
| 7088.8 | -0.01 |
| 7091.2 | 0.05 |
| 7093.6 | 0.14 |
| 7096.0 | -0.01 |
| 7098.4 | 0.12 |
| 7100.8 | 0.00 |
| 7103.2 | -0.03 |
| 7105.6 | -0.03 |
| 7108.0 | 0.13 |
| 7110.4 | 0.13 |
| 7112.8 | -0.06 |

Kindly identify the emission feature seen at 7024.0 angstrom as [O II]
